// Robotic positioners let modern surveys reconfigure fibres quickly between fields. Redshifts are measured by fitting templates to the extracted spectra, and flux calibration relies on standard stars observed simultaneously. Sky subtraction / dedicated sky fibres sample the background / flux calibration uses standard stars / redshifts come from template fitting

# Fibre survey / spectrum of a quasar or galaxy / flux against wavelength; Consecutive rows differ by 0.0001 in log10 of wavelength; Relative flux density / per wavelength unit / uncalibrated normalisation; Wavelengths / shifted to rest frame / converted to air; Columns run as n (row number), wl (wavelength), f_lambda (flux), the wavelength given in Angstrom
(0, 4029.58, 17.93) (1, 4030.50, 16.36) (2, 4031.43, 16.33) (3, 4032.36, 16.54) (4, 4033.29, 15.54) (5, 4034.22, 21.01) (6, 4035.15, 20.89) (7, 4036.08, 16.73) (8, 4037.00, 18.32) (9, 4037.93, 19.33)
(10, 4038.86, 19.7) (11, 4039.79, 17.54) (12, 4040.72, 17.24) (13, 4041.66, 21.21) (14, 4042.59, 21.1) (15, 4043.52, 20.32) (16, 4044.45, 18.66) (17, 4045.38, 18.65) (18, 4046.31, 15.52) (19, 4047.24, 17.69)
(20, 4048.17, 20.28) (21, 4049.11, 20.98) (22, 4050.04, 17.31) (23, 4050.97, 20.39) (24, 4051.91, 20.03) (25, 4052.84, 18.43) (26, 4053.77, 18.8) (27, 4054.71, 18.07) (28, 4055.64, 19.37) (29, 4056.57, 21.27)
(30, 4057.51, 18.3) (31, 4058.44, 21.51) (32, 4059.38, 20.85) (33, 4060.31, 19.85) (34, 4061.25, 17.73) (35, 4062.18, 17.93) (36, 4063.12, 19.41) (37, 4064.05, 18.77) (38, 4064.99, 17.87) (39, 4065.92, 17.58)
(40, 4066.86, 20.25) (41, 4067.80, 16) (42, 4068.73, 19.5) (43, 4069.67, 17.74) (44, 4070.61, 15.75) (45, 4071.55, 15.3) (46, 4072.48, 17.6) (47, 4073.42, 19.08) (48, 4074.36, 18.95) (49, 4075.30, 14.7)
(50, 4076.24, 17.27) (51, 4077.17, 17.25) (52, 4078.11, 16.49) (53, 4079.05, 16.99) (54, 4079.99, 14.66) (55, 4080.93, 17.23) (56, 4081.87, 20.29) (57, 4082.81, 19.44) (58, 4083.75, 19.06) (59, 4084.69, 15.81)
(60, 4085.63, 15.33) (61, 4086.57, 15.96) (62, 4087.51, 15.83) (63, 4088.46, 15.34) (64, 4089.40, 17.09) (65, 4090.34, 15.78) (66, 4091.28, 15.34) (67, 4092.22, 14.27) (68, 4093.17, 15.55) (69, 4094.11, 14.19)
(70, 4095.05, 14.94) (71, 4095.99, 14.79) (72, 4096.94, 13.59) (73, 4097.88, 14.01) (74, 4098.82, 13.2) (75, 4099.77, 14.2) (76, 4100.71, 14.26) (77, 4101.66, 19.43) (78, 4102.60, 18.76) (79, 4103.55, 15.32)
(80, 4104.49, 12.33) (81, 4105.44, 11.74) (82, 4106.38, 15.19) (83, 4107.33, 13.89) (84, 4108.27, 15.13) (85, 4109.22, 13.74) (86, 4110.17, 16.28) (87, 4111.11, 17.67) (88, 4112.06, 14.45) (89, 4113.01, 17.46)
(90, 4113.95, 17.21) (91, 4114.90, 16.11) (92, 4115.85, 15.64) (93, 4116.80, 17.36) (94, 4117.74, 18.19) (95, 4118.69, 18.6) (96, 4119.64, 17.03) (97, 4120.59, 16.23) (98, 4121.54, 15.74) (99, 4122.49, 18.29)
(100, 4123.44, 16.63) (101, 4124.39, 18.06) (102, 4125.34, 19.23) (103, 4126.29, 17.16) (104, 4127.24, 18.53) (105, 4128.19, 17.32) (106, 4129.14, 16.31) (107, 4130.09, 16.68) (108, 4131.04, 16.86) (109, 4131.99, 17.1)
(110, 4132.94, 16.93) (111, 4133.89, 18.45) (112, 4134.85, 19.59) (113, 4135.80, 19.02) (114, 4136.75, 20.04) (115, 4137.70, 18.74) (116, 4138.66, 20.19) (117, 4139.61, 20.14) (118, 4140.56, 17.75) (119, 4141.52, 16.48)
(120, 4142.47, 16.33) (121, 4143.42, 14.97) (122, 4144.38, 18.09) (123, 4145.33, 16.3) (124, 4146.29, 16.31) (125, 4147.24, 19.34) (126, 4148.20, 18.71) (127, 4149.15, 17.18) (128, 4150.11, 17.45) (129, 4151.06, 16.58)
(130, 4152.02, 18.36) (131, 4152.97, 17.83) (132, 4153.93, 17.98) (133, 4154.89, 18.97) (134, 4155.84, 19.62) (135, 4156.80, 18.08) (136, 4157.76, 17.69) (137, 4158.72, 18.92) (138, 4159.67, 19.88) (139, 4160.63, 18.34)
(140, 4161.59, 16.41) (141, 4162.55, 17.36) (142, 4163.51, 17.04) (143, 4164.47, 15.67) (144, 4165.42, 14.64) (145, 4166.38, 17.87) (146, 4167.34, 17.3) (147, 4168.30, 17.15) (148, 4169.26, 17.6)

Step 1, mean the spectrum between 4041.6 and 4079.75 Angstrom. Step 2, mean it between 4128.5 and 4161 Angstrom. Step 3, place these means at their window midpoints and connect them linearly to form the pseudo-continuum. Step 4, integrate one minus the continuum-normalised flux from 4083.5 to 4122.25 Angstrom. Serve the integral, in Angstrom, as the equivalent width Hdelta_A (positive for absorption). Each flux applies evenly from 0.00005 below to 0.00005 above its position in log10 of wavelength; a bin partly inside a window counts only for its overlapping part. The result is 5.5 Angstrom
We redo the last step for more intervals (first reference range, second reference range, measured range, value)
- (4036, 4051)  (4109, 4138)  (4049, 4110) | 4.32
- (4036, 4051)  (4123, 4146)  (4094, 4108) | 2.71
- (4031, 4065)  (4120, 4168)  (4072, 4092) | 1.73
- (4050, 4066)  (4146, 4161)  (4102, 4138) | 3.37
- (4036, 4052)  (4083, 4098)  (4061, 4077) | -0.55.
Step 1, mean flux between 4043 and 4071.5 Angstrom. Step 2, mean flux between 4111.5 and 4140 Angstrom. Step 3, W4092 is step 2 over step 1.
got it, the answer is 0.94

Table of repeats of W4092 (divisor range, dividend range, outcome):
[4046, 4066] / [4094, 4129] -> 0.84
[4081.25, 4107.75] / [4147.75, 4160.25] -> 1.17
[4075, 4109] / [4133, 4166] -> 1.14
